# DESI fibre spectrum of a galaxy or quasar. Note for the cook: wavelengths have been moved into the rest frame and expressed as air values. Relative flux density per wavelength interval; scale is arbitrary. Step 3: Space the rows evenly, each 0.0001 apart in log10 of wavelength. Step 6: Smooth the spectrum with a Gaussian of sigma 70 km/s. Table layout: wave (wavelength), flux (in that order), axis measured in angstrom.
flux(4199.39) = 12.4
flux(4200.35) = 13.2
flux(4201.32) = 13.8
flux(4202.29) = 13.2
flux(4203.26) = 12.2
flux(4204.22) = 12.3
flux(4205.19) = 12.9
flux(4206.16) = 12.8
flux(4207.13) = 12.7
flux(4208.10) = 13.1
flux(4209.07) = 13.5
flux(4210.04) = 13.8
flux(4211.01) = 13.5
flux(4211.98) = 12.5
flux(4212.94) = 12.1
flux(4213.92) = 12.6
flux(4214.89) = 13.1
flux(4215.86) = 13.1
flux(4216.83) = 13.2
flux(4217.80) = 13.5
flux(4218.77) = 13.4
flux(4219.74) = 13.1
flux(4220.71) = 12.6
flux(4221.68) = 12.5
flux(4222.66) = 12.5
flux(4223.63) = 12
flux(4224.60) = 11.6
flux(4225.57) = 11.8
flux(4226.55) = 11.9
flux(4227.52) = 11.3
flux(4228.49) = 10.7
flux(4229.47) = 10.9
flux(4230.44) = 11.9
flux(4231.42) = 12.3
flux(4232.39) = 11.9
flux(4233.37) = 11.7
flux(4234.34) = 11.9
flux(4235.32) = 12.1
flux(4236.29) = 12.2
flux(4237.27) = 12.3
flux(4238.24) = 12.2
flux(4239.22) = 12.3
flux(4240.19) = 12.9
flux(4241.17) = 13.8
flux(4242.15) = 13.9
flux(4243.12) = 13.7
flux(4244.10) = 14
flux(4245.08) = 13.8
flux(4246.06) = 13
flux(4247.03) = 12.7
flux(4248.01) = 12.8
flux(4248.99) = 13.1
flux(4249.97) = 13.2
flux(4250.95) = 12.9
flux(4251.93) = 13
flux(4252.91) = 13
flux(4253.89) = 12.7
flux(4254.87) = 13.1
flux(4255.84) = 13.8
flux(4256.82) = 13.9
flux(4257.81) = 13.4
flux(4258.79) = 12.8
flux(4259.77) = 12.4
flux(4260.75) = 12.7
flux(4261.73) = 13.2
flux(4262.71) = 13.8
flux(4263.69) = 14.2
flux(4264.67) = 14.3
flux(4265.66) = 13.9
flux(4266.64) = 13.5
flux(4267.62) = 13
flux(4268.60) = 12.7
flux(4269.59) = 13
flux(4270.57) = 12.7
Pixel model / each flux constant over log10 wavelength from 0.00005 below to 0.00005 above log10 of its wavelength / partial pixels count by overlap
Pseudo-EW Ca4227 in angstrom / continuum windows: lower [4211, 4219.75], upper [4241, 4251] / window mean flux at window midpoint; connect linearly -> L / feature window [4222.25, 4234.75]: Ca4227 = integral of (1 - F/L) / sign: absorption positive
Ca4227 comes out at 1.36 angstrom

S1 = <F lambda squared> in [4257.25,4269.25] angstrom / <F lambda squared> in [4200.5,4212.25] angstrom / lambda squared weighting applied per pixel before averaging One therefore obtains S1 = 1.0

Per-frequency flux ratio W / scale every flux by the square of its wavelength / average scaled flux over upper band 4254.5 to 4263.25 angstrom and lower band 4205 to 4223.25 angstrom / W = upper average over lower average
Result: 1.04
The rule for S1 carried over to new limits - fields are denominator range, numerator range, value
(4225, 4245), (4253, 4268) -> 1.10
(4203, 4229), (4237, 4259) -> 1.06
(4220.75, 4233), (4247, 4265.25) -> 1.14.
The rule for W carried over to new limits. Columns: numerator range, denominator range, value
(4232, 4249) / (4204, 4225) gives 1.01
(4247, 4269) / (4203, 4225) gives 1.05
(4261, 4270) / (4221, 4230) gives 1.17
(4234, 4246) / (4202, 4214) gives 1.02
